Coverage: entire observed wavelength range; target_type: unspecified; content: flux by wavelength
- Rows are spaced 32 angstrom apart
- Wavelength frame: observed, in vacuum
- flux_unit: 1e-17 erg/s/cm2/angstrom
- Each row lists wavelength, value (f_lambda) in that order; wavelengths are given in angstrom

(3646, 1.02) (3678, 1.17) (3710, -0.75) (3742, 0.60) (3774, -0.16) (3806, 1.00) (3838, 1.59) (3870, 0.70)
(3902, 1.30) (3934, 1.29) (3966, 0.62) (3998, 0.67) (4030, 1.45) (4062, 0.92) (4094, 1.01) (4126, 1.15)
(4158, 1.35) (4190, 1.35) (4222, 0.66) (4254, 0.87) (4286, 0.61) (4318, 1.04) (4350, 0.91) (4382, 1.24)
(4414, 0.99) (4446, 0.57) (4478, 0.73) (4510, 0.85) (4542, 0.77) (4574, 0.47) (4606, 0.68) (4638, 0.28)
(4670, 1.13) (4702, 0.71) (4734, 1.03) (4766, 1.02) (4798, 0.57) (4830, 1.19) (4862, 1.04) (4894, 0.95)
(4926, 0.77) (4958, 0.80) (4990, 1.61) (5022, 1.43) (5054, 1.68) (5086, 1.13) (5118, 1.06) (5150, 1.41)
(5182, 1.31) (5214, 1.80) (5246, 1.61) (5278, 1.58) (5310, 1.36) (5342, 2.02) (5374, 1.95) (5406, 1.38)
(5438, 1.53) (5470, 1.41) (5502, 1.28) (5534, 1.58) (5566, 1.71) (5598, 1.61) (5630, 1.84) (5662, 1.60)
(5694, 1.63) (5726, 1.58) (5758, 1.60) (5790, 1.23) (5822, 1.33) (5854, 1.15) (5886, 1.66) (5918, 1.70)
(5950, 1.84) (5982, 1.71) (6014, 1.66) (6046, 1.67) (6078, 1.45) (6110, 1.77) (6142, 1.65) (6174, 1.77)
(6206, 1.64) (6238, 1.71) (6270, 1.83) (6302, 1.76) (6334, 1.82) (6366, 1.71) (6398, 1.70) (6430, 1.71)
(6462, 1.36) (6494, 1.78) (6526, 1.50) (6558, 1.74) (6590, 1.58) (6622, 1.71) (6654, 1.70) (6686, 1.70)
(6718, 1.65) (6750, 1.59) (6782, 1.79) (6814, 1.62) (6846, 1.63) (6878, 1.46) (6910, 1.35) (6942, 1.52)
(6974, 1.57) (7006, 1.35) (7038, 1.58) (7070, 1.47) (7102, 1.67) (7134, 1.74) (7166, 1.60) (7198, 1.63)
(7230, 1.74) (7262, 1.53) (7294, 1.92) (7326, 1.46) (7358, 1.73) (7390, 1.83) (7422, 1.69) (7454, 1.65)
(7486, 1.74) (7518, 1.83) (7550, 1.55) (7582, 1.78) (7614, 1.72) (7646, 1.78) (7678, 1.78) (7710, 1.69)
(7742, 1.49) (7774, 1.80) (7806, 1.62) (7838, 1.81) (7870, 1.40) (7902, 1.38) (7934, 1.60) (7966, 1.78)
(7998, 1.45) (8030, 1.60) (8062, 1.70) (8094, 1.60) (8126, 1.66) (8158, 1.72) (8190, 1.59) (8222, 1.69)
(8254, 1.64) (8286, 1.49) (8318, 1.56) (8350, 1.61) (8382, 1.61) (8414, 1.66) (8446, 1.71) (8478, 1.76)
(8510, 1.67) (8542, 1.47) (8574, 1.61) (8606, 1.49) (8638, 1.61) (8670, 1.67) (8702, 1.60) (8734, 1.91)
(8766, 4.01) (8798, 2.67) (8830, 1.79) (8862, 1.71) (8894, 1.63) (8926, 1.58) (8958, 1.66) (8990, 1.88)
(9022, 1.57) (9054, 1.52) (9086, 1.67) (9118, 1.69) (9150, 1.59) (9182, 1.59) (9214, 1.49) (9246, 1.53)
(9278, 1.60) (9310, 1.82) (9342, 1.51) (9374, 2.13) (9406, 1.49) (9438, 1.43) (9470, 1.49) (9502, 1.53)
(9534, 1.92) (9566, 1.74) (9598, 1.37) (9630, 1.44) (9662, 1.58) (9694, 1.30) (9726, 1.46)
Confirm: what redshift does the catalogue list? 0.33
